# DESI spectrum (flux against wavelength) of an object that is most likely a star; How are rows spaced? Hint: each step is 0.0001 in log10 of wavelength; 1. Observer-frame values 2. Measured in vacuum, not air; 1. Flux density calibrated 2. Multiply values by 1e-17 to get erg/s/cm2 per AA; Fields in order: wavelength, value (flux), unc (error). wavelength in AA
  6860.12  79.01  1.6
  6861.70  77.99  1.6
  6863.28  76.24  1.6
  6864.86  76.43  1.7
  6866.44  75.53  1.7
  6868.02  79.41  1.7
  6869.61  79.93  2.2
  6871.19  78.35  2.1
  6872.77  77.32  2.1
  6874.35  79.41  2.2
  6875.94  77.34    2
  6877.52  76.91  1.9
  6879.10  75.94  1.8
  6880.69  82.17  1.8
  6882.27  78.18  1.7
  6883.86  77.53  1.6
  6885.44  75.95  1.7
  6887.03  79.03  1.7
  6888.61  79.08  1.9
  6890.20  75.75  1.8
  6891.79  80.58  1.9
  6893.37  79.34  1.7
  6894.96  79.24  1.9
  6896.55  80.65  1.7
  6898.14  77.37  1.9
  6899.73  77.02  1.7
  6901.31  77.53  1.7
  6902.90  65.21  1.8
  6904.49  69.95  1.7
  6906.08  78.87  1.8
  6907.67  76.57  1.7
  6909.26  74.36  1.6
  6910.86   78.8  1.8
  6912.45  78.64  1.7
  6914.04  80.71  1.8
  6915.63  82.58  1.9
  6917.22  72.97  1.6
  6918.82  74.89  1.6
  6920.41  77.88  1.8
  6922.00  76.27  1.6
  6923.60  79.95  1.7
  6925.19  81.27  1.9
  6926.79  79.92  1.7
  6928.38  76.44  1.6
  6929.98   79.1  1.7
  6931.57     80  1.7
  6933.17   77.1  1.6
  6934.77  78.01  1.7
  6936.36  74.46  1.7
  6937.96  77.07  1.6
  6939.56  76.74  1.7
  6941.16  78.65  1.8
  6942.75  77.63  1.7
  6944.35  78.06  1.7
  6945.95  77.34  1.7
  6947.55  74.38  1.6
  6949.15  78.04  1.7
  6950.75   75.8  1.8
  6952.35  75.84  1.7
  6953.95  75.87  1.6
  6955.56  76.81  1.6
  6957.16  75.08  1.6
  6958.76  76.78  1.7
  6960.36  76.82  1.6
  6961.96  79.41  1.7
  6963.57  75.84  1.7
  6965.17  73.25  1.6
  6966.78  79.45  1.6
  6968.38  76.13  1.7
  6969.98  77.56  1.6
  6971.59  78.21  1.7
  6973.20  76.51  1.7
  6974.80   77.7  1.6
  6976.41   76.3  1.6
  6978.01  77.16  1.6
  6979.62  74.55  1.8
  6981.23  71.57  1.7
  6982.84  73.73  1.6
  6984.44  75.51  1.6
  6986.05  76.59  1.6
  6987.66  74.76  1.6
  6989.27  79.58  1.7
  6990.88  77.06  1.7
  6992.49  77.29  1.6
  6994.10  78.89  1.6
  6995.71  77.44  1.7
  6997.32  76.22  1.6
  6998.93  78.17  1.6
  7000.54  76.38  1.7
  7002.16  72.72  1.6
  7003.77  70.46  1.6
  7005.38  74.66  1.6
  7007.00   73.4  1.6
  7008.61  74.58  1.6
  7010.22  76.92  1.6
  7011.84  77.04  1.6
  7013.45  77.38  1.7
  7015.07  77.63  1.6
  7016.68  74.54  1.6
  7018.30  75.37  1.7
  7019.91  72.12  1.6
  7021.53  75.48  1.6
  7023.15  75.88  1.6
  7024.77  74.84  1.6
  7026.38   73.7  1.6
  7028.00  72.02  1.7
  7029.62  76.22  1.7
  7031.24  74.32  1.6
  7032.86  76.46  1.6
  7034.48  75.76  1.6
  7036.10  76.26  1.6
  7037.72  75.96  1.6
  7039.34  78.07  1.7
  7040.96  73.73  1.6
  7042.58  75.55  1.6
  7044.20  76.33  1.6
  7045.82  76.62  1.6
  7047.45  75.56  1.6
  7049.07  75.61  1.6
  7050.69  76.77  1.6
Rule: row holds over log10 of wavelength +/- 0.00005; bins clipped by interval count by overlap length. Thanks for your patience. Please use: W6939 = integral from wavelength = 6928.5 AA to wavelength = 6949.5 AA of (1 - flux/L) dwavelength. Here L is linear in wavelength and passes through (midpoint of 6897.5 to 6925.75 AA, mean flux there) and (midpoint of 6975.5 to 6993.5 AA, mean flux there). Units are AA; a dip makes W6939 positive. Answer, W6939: -0.3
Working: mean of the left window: 76.7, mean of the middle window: 77.4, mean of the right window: 75.9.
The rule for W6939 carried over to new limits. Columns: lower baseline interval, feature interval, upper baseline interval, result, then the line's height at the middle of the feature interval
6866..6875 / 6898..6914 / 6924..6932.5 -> 0.7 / 79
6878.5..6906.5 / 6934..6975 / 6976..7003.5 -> -0.2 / 76.4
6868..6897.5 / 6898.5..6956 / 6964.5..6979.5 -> 0.5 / 77.7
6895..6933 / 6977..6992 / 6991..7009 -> 0.0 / 75.9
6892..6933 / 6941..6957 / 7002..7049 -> 0.0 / 76.7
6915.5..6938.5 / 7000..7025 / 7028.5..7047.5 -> 0.4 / 76.3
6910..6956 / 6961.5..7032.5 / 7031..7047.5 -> 0.8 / 76.6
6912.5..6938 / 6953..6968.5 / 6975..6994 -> 0.1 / 76.8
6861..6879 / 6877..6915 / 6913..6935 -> 0.3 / 78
